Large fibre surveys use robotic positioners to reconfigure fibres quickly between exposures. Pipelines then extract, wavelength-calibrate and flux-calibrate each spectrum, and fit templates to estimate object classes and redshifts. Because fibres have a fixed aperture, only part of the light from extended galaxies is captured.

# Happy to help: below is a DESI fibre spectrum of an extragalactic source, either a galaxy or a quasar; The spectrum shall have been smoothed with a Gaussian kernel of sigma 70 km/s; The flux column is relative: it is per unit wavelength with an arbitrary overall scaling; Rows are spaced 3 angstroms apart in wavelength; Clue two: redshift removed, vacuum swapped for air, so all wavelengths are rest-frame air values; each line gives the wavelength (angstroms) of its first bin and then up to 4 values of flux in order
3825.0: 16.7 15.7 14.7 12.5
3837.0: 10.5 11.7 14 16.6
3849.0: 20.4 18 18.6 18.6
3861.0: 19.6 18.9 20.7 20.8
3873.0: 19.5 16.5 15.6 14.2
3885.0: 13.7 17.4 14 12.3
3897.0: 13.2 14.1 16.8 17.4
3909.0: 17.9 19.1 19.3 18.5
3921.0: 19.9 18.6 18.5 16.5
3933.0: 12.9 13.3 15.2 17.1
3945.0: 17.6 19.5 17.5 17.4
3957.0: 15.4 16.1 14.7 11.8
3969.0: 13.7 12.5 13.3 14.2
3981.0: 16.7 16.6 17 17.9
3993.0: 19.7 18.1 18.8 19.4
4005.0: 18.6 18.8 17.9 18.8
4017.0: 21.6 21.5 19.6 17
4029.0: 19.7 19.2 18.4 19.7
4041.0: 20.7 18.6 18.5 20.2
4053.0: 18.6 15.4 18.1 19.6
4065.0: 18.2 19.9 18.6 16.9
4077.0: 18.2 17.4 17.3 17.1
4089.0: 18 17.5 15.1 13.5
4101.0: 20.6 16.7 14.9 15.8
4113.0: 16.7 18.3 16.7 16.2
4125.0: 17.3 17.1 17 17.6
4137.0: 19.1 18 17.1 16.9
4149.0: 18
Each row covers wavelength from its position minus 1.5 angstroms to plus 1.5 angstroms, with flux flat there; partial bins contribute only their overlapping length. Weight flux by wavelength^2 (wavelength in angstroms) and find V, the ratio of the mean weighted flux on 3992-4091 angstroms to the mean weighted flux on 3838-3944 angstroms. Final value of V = 1.20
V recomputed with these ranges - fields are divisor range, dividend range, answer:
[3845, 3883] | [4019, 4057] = 1.13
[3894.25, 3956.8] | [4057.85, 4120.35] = 1.12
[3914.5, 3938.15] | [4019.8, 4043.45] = 1.20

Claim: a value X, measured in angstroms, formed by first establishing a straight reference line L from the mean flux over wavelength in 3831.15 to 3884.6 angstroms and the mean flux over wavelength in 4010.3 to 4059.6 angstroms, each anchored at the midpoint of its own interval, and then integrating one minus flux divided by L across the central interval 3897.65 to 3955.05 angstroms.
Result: 1.58 angstroms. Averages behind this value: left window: 16.7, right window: 19.1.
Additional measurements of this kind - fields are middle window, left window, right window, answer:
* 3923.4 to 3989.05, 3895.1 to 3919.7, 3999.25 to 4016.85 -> 8.1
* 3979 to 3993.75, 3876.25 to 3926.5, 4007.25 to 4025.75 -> 1.1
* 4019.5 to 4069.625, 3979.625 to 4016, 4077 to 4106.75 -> -3.8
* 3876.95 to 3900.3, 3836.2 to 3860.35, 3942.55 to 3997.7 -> 2.7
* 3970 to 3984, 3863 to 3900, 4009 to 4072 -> 2.8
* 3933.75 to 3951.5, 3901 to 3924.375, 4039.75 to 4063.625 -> 1.9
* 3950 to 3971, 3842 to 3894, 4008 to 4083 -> 3.5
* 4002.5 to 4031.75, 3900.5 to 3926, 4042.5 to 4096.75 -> -2.0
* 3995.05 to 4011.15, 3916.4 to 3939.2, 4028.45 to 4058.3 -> -0.5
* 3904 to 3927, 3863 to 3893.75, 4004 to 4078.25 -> -1.7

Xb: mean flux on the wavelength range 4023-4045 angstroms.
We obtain 19.1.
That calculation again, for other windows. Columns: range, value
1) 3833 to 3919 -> 16.6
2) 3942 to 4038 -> 17.4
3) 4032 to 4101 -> 18.1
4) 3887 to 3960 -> 16.6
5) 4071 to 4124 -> 16.9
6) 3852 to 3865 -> 18.8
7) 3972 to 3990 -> 15.5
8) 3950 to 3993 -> 15.5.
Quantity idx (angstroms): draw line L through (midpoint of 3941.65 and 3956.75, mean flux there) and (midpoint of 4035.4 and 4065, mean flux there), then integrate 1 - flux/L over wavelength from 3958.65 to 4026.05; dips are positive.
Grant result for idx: 3.8 angstroms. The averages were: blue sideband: 17.7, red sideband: 18.8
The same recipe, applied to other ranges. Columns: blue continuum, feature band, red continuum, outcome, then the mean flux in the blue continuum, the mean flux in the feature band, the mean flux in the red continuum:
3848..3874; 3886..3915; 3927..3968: 3.0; 19.4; 15.9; 15.8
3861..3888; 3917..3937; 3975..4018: 0.9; 17.6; 16.9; 17.9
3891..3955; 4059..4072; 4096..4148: -1.6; 16.7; 19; 17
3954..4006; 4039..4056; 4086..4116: -2.6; 16.2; 19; 16.7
